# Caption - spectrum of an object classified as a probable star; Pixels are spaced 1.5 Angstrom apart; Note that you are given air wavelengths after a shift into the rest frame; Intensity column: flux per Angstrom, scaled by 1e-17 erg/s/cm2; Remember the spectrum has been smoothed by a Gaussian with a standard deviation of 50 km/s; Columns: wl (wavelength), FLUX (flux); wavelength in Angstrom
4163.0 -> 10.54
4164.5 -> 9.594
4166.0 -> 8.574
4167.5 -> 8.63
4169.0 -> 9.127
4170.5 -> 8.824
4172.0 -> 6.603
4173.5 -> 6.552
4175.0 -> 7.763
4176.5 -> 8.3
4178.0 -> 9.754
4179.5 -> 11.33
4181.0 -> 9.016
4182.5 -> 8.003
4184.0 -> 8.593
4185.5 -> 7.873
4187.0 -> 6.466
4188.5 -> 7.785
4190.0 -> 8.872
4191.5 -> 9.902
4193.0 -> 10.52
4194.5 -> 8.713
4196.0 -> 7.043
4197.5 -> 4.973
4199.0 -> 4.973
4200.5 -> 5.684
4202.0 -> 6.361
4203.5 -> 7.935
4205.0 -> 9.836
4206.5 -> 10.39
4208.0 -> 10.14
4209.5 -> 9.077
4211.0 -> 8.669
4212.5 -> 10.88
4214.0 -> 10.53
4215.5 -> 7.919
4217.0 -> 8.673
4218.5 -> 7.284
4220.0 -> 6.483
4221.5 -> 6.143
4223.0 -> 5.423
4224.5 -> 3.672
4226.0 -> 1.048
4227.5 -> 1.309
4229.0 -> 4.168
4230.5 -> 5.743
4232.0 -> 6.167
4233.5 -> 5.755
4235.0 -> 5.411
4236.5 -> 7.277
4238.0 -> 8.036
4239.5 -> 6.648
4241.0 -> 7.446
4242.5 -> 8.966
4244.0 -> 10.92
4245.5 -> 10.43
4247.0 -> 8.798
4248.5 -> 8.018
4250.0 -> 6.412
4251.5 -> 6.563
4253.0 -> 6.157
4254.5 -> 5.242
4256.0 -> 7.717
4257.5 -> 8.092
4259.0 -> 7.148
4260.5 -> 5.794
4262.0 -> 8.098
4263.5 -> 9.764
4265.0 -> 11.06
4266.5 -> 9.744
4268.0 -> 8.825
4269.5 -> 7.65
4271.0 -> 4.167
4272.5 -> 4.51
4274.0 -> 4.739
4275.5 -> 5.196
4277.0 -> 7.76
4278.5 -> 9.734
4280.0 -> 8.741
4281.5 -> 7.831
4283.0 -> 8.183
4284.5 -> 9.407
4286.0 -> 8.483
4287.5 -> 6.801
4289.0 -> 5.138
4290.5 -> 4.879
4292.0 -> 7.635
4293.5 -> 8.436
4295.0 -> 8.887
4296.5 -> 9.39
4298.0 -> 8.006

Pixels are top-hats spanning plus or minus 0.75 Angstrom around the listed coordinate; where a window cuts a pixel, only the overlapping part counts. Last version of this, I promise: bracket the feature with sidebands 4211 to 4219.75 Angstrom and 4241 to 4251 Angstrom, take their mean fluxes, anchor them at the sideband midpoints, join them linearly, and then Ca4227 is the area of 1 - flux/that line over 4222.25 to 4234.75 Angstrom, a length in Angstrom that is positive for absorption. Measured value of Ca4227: 6.53 Angstrom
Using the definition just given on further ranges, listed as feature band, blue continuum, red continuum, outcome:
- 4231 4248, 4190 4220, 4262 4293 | 0.4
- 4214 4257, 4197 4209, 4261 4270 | 9.1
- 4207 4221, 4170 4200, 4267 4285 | -1.8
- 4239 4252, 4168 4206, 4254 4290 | -1.1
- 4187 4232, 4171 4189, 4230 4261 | 3.4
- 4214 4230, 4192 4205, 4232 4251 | 4.3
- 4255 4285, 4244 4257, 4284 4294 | -1.1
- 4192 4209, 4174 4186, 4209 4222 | 1.3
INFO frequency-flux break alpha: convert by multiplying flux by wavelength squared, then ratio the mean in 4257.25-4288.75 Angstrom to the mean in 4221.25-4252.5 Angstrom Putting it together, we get 1.2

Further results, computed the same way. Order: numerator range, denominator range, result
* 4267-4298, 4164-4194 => 0.90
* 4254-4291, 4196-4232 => 1.12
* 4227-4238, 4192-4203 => 0.79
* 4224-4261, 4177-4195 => 0.76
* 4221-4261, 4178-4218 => 0.78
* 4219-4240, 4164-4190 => 0.64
